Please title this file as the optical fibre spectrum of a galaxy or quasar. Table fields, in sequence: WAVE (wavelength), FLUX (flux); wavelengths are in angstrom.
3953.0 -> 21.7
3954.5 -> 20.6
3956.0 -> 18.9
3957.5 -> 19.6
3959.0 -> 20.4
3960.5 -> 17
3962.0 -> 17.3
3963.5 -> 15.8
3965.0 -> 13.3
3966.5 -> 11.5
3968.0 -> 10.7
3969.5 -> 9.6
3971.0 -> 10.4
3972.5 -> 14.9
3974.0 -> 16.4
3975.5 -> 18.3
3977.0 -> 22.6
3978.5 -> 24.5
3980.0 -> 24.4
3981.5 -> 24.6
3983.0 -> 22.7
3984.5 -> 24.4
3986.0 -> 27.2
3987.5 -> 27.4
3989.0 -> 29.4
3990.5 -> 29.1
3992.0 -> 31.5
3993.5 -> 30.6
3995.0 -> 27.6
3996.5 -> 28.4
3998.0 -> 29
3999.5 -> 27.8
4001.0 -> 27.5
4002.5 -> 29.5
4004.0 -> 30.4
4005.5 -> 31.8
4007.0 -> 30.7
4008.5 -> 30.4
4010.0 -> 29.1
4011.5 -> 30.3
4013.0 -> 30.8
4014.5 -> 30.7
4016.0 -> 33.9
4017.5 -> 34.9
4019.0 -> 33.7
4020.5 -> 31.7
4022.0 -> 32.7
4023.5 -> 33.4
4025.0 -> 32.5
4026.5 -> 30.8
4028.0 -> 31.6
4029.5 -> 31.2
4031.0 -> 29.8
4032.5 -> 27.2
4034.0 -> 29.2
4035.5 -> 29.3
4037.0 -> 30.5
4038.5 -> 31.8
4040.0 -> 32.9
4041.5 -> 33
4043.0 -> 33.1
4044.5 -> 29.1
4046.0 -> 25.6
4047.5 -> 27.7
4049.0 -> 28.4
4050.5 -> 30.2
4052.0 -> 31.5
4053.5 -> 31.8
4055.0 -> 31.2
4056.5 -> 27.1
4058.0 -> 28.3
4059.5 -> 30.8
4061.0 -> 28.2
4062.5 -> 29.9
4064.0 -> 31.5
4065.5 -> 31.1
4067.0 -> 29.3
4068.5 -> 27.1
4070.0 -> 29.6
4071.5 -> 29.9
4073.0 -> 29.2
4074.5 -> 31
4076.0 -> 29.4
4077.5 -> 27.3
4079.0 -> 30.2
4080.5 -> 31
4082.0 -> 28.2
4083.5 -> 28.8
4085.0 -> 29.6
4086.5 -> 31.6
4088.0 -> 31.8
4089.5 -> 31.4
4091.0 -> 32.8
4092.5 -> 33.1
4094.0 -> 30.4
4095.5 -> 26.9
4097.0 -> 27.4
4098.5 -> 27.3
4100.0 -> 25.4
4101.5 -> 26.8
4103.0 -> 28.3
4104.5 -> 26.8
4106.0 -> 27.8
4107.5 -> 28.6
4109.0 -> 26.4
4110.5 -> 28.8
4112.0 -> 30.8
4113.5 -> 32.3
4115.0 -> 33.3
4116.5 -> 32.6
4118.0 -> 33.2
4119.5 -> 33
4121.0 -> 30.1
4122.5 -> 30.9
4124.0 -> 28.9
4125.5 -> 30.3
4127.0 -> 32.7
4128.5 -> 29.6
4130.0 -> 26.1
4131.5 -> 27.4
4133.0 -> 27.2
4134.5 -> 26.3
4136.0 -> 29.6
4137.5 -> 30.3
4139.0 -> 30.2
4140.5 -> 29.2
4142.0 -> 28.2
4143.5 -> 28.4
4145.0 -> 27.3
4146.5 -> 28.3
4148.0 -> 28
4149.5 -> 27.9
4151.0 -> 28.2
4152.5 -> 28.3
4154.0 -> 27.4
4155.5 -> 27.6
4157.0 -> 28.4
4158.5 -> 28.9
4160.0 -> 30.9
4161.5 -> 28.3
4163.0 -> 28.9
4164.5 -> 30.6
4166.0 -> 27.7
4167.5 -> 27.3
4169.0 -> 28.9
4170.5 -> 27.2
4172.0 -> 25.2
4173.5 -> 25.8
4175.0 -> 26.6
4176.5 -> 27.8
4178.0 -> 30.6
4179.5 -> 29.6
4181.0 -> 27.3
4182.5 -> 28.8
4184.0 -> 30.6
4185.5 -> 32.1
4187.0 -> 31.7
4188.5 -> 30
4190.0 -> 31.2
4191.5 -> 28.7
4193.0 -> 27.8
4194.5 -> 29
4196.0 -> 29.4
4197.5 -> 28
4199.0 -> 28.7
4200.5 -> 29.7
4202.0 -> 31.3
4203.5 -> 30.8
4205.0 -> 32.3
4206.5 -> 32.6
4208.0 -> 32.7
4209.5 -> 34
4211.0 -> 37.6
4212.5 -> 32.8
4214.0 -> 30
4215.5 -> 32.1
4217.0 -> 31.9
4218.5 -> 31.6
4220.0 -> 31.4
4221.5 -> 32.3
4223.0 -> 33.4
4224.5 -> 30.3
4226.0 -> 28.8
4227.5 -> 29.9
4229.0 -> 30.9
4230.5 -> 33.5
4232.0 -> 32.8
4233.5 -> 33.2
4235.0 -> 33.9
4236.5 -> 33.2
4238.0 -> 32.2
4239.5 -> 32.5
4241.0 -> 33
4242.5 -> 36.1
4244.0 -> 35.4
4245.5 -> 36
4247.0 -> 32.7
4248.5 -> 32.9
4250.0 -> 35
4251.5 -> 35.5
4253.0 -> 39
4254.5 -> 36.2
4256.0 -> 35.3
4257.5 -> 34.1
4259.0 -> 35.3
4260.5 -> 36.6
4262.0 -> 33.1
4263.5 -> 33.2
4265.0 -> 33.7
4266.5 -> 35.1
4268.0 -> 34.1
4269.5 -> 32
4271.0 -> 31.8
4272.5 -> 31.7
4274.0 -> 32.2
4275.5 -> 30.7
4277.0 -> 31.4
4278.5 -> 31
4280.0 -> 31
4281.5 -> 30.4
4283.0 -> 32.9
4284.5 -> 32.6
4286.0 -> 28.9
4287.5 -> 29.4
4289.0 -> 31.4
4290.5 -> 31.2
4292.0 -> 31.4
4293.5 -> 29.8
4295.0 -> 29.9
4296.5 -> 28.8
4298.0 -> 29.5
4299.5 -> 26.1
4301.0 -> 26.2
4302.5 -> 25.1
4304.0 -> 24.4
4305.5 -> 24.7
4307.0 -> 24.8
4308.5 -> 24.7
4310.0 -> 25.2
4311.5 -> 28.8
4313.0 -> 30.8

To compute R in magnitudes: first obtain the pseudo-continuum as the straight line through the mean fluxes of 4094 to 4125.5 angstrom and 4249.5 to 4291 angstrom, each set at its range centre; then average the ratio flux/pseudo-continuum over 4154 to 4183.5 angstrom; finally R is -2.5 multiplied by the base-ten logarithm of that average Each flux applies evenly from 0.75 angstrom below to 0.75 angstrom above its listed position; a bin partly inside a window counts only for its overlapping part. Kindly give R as 0.09 mag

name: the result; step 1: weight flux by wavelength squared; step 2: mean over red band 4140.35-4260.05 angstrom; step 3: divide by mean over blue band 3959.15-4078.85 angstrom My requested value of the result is 1.2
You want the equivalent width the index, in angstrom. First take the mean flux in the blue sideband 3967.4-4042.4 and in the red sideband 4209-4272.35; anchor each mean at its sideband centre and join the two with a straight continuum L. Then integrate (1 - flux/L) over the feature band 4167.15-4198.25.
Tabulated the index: 3.2 angstrom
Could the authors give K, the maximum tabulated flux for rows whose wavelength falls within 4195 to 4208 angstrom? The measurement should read 32.7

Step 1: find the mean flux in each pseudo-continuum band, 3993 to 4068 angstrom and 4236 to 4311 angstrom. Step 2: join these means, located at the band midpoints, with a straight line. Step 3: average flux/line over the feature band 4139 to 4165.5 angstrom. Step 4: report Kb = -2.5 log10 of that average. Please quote 0.09 mag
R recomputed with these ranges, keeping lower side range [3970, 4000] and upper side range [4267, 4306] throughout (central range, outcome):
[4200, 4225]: -0.13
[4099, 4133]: -0.10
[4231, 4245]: -0.16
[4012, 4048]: -0.23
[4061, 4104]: -0.13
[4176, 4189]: -0.07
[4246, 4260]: -0.19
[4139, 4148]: -0.04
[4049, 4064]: -0.16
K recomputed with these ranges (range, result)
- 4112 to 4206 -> 33.3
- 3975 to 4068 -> 34.9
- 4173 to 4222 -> 37.6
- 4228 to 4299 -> 39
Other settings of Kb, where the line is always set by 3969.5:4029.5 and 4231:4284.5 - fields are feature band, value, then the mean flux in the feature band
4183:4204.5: 0.08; 29.9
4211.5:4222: 0.03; 31.9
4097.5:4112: 0.10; 27.5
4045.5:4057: -0.02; 29.3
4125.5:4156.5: 0.09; 28.5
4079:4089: -0.02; 30.2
